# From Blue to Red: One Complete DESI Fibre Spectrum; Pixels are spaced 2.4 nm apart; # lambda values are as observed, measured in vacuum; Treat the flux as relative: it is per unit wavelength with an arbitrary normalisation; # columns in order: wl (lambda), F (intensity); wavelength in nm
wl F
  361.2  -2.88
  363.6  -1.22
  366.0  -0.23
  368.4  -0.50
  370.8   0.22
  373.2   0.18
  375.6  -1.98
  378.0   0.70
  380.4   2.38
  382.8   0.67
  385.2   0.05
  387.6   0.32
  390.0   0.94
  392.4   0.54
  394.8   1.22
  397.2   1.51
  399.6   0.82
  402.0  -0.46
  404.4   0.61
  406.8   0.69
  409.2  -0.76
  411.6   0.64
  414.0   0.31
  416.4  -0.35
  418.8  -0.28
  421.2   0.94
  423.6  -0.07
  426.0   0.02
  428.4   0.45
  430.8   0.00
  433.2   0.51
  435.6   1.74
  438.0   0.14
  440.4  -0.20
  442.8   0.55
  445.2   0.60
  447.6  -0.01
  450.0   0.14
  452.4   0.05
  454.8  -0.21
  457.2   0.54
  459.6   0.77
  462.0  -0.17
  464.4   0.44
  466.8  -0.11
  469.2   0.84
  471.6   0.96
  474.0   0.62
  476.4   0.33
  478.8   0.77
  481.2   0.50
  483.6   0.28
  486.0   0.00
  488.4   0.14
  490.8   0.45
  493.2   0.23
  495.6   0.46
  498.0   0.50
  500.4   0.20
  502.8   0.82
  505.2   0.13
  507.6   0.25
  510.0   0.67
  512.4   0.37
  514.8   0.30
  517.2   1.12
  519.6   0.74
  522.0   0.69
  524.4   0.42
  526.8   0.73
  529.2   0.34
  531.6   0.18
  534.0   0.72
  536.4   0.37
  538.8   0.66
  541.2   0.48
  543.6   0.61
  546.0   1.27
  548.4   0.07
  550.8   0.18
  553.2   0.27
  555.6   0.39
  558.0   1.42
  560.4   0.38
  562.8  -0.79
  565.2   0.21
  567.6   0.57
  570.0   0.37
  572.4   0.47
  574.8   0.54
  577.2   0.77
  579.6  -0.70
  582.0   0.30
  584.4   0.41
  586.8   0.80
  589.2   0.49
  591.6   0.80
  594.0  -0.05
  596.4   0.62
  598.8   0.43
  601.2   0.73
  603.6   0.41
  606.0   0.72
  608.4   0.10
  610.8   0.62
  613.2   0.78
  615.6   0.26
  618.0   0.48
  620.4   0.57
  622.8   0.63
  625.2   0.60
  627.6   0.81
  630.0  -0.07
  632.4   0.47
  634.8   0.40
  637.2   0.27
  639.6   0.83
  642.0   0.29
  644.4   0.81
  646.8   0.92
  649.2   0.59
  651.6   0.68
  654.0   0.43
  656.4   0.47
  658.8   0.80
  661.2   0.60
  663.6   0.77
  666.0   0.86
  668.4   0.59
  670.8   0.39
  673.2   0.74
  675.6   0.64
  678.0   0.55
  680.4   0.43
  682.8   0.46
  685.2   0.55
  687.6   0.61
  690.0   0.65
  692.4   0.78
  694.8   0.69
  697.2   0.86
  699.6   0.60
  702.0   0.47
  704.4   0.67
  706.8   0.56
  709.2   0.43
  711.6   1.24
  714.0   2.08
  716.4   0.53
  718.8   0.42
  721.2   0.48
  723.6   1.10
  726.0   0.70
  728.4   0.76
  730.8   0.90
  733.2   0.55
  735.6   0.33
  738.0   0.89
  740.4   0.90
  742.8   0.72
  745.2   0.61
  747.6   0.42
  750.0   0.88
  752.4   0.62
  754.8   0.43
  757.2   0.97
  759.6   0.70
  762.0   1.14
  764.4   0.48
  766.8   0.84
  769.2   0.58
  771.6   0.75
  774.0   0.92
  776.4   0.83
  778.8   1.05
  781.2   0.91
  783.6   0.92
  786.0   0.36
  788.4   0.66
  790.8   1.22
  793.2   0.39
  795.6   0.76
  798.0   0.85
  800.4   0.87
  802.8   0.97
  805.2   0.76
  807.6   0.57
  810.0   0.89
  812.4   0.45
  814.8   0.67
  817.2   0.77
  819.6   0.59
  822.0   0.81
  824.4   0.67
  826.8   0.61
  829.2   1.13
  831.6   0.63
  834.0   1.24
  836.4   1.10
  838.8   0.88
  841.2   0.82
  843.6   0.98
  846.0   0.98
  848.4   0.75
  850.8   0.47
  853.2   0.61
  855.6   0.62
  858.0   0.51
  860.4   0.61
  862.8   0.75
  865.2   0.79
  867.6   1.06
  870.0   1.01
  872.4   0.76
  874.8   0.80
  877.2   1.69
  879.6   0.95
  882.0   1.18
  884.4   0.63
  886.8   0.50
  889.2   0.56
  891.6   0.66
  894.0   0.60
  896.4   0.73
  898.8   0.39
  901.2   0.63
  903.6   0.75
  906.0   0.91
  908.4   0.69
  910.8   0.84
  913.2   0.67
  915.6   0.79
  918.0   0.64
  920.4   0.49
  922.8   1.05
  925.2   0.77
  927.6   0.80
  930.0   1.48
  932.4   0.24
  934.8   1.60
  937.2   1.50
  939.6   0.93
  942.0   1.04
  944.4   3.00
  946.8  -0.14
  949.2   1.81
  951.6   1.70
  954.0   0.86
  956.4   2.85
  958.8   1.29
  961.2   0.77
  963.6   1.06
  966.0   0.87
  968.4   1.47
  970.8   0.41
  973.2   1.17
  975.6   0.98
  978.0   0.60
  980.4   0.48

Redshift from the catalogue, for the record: 0.912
